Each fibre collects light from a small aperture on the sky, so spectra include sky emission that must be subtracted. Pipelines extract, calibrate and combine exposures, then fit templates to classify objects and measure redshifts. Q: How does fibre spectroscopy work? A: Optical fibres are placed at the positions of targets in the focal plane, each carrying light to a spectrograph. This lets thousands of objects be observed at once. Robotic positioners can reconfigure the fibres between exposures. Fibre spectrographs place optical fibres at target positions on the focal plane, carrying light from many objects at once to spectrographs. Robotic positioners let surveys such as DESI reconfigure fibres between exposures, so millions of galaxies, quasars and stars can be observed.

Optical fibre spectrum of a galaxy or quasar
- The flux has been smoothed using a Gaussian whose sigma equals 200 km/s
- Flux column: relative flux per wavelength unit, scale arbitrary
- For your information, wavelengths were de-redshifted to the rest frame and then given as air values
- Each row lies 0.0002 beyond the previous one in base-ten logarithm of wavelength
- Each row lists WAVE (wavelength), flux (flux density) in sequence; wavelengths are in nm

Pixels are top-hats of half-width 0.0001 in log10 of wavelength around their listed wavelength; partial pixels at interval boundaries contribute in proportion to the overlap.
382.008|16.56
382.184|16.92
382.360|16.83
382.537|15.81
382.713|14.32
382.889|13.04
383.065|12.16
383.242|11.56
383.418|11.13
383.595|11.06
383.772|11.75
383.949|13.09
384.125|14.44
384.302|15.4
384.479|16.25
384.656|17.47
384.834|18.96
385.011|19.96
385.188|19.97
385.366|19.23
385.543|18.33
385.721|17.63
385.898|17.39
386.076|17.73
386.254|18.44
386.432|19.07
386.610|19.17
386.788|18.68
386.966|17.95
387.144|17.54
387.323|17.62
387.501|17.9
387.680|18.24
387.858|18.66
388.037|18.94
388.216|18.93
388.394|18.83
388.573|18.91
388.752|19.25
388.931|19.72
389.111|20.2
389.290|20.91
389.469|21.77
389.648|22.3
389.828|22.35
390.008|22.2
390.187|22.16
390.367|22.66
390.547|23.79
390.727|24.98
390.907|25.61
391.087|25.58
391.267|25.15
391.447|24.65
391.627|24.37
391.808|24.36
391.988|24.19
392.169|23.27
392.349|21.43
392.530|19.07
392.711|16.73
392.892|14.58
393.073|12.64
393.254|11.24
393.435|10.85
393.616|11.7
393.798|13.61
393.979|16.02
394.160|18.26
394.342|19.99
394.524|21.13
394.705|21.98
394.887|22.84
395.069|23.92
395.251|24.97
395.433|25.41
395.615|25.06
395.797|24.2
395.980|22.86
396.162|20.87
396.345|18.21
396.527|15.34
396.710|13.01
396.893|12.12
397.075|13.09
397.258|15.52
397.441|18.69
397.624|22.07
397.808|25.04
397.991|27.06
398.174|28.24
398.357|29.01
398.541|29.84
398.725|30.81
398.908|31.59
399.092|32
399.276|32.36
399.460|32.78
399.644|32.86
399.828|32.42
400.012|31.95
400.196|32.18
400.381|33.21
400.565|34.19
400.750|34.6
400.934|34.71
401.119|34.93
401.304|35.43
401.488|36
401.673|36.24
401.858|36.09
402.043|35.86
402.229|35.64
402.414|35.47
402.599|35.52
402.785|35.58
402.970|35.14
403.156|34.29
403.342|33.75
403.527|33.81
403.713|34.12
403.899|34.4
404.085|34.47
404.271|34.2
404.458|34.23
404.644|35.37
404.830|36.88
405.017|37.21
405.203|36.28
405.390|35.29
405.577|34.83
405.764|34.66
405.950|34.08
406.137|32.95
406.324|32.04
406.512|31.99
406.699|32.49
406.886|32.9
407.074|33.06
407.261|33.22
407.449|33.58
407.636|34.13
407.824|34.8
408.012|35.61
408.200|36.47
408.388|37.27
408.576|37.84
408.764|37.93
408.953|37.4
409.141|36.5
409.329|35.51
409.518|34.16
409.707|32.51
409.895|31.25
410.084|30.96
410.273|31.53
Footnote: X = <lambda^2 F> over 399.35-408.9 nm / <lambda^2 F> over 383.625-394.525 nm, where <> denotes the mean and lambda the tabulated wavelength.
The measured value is 1.96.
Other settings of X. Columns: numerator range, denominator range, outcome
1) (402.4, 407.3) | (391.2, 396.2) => 1.80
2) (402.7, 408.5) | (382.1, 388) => 2.32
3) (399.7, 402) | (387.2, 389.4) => 1.93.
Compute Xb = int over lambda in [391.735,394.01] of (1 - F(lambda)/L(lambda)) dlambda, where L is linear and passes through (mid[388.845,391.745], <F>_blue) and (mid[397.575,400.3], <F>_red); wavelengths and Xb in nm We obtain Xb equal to 0.74 nm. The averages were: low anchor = 23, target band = 16.9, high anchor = 30.1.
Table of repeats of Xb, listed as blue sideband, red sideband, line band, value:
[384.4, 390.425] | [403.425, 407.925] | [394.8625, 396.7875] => 0.34 nm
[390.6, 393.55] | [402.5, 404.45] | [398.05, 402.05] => -0.35 nm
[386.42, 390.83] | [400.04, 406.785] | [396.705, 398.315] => 0.50 nm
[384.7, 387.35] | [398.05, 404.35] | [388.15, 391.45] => 0.04 nm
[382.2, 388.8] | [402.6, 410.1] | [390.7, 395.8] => 0.62 nm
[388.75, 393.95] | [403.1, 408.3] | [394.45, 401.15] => 0.23 nm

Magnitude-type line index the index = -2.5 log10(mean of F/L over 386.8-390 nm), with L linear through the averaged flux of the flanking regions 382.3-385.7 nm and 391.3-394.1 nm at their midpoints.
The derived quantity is -0.16 mag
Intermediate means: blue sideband 15.3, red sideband 18.1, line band 19.5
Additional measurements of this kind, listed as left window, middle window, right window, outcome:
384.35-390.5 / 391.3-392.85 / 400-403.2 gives 0.10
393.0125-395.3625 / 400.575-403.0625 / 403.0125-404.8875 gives -0.15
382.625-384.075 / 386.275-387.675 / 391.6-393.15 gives -0.19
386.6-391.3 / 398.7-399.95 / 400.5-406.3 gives -0.04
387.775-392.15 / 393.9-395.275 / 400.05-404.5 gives 0.27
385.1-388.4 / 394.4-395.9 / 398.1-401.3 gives 0.16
